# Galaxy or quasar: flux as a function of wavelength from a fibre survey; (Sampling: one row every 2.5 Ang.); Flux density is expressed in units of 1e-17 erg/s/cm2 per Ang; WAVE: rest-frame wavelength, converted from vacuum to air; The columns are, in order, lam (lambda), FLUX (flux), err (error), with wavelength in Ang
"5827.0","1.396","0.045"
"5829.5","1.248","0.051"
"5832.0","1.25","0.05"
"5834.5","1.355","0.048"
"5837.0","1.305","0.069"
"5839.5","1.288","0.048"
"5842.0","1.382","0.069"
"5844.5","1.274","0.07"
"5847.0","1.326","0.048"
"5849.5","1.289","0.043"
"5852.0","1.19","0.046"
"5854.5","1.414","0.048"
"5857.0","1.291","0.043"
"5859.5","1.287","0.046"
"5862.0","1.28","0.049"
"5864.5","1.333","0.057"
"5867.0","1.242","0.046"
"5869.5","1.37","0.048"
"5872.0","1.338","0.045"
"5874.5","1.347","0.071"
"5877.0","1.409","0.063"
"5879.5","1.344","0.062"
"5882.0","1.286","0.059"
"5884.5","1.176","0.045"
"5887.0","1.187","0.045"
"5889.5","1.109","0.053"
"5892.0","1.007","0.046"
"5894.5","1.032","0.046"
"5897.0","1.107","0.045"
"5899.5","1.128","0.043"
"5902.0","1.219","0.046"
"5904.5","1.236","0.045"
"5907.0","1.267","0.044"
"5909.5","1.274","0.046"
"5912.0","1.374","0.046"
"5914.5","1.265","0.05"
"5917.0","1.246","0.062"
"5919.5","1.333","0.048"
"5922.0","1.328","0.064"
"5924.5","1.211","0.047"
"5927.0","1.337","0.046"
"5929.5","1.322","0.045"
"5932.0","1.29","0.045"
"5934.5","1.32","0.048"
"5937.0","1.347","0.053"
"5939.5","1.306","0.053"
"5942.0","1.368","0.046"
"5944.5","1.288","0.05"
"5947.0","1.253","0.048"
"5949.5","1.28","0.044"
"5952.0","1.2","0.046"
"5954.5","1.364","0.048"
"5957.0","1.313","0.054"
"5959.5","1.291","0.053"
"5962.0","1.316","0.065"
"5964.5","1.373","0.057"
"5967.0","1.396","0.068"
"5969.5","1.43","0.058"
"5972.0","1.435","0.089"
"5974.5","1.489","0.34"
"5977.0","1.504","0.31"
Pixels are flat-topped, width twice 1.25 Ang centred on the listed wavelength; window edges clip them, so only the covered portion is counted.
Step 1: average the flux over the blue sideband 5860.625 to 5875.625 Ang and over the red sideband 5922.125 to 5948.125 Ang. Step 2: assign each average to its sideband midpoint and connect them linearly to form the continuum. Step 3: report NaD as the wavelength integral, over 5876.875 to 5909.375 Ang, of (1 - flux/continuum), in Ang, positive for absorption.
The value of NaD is 3.1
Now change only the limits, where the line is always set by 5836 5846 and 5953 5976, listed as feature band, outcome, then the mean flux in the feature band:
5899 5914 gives 1.0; 1.26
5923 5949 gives 1.1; 1.3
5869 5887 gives 0.3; 1.31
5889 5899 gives 2.1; 1.07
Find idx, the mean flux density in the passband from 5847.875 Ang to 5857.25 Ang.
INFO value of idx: 1.3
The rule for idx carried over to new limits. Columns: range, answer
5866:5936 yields 1.25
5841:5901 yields 1.26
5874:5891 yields 1.26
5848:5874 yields 1.3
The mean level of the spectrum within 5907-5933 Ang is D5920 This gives 1.3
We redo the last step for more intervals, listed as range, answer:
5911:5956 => 1.3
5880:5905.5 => 1.15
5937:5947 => 1.32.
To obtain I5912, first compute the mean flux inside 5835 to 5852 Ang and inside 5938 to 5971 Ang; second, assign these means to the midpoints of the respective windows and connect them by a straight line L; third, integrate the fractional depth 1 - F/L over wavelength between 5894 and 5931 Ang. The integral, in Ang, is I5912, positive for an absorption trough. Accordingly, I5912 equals 1.8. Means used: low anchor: 1.3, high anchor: 1.32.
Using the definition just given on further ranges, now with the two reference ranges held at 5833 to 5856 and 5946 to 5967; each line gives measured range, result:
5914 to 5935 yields 0.2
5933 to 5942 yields -0.2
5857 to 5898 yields 2.1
